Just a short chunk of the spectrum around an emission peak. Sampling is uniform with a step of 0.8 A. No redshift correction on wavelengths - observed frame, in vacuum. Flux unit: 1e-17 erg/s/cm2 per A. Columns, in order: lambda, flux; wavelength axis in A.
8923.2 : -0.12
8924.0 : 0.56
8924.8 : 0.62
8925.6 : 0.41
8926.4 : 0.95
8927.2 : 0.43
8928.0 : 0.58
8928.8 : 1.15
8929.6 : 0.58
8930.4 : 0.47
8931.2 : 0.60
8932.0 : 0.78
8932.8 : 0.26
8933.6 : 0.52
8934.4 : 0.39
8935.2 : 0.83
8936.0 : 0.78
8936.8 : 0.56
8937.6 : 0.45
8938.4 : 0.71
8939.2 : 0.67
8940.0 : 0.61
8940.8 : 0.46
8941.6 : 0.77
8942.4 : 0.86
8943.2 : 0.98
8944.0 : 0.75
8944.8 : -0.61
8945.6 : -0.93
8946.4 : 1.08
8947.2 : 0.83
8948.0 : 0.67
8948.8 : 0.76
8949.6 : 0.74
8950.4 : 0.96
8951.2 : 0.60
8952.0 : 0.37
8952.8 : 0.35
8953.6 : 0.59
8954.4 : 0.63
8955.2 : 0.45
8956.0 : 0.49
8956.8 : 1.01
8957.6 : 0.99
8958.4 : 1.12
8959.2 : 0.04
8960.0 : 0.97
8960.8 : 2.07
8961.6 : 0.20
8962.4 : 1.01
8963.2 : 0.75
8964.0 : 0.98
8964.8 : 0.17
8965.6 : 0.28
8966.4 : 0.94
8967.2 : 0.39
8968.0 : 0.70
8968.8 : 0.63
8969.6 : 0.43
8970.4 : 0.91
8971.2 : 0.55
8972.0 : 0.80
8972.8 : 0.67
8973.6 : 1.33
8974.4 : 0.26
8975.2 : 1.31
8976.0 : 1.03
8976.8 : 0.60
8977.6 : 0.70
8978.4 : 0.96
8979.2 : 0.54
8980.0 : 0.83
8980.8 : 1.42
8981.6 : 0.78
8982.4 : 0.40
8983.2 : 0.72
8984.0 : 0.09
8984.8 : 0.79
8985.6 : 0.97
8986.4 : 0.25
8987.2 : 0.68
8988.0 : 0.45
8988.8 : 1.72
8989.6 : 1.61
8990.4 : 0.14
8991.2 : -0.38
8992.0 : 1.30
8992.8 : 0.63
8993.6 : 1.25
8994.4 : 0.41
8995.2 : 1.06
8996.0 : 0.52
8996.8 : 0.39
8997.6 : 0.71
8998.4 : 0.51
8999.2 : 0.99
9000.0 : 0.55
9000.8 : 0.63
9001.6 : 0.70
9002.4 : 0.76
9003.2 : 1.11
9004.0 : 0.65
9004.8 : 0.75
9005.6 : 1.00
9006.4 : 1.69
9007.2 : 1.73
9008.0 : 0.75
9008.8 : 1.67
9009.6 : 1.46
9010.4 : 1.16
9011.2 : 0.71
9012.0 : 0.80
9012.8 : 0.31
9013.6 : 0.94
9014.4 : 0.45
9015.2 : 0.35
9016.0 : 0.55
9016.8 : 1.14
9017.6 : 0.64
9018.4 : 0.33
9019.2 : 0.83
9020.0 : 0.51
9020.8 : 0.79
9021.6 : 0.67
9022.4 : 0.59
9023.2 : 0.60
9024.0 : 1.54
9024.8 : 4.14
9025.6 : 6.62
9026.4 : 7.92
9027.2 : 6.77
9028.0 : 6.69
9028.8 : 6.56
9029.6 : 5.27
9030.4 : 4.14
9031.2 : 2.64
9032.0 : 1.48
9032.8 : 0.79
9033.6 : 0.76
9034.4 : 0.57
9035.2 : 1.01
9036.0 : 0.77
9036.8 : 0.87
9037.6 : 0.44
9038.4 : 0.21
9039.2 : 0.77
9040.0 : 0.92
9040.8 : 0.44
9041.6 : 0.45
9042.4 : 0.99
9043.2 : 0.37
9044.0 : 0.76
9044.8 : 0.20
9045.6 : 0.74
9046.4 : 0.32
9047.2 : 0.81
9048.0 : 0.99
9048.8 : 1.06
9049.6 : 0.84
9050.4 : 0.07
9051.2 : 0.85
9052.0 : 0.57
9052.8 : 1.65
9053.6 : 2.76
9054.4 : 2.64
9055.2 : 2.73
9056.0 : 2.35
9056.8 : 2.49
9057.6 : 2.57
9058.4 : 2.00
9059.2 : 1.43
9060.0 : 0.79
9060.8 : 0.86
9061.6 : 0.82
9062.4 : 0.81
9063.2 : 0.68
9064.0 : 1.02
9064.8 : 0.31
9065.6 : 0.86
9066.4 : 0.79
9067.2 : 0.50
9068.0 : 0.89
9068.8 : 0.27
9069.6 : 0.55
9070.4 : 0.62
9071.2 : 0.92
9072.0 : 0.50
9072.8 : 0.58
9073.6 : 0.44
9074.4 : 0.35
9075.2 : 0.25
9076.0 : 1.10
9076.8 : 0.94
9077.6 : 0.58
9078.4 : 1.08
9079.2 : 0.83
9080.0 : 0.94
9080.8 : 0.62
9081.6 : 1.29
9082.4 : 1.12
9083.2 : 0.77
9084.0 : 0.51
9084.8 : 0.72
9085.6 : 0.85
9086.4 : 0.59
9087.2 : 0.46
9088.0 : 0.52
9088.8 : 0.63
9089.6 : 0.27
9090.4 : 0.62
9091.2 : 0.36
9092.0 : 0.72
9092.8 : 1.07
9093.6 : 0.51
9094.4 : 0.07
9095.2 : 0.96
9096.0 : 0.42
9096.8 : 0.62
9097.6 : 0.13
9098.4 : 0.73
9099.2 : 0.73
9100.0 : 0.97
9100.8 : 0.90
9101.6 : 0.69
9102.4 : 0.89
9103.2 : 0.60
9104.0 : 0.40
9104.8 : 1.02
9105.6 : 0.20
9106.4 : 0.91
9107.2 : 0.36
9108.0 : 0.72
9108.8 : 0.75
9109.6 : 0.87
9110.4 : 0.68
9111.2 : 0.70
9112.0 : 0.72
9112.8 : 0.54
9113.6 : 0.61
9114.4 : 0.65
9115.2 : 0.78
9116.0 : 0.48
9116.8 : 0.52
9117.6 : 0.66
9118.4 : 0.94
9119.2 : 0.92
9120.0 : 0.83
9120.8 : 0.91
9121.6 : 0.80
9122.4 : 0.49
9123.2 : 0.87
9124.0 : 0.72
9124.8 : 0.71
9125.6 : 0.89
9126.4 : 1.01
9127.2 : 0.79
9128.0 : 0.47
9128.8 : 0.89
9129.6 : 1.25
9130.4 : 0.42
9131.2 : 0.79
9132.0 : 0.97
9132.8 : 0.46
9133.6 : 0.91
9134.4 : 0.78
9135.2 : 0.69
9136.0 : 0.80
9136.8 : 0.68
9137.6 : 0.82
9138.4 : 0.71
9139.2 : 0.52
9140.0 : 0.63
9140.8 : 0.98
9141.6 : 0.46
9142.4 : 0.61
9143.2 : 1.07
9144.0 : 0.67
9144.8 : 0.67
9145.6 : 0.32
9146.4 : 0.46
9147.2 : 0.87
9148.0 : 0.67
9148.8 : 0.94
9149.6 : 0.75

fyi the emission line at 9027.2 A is H-alpha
